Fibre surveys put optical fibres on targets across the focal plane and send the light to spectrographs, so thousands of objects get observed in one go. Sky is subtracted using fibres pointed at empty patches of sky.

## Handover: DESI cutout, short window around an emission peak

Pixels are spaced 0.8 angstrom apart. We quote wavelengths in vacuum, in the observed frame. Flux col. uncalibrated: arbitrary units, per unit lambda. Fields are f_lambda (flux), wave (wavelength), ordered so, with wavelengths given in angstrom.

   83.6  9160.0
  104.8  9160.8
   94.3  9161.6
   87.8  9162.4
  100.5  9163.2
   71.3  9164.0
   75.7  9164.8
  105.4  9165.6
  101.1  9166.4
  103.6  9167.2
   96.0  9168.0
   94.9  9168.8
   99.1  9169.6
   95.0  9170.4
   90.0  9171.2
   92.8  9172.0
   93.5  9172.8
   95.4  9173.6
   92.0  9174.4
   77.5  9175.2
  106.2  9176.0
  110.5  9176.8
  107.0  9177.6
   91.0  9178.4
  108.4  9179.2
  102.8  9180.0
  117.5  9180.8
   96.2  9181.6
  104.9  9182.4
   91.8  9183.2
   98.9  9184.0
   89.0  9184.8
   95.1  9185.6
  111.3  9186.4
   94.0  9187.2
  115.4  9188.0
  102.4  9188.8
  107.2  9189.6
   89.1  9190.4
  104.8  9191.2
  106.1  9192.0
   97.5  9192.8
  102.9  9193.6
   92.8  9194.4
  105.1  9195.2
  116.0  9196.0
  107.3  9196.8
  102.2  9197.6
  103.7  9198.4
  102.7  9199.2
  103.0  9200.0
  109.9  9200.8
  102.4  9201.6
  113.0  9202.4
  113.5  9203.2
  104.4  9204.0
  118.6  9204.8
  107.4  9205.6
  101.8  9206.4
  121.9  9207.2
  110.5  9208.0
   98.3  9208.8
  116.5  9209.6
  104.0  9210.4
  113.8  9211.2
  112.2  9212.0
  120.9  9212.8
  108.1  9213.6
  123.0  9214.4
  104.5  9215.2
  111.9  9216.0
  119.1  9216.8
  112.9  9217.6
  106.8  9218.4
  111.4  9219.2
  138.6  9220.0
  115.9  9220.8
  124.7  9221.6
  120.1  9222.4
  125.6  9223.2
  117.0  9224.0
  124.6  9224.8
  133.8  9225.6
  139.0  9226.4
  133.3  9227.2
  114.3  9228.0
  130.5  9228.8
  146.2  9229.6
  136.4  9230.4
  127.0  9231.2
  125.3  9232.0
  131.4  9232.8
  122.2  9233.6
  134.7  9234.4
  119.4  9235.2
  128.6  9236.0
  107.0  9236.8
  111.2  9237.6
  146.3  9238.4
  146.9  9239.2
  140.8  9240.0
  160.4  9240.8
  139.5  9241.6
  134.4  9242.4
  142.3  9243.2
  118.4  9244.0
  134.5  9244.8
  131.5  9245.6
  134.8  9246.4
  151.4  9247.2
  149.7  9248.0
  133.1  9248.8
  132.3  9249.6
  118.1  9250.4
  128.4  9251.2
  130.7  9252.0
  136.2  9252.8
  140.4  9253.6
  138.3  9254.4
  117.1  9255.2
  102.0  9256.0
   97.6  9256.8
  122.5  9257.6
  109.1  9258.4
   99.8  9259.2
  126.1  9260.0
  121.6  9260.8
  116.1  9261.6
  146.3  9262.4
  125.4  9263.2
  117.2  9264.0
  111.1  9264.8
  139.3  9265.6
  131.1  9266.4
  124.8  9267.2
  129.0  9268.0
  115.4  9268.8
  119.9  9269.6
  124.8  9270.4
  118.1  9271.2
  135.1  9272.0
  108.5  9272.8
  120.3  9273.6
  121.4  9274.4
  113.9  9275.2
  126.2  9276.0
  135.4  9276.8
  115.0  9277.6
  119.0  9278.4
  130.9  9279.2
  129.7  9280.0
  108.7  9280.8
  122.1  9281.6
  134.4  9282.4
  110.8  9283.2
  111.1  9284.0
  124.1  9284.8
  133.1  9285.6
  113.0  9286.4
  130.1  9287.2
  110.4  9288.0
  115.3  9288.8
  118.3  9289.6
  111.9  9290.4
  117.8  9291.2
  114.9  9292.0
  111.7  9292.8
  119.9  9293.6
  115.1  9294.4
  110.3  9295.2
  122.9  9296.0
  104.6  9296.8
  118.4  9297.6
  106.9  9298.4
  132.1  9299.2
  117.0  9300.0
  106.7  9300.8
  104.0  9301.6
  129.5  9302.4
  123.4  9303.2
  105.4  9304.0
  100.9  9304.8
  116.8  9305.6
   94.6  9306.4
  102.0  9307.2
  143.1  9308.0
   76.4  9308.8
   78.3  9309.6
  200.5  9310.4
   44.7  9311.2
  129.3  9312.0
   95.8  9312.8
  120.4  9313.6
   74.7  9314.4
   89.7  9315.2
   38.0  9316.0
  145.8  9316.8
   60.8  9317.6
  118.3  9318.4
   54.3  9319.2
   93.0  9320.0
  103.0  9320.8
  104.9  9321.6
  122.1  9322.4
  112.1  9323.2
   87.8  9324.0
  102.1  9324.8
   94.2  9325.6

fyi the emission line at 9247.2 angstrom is H-beta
